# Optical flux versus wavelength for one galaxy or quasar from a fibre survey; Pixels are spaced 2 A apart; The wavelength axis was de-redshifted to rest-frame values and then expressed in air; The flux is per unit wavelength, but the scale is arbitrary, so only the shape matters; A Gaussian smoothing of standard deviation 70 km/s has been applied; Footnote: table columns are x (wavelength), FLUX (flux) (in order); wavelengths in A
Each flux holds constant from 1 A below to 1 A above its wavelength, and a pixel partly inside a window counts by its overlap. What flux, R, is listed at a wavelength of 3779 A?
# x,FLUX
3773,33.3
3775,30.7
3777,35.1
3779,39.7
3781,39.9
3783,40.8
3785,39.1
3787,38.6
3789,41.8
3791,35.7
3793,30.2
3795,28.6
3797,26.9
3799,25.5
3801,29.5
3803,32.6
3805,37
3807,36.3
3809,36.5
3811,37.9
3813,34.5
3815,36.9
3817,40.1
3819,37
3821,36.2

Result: 39.7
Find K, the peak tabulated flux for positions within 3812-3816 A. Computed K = 36.9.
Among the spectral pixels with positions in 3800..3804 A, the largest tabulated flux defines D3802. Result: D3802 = 32.6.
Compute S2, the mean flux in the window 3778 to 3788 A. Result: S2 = 39.6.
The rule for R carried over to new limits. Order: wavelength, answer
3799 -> 25.5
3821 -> 36.2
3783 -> 40.8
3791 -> 35.7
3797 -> 26.9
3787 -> 38.6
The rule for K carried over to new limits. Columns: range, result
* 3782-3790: 41.8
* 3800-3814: 37.9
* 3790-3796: 35.7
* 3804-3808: 37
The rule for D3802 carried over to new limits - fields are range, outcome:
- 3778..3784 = 40.8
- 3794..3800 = 28.6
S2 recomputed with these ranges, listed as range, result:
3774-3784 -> 37.2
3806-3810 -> 36.4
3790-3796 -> 31.5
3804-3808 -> 36.6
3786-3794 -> 36.6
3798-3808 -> 32.2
